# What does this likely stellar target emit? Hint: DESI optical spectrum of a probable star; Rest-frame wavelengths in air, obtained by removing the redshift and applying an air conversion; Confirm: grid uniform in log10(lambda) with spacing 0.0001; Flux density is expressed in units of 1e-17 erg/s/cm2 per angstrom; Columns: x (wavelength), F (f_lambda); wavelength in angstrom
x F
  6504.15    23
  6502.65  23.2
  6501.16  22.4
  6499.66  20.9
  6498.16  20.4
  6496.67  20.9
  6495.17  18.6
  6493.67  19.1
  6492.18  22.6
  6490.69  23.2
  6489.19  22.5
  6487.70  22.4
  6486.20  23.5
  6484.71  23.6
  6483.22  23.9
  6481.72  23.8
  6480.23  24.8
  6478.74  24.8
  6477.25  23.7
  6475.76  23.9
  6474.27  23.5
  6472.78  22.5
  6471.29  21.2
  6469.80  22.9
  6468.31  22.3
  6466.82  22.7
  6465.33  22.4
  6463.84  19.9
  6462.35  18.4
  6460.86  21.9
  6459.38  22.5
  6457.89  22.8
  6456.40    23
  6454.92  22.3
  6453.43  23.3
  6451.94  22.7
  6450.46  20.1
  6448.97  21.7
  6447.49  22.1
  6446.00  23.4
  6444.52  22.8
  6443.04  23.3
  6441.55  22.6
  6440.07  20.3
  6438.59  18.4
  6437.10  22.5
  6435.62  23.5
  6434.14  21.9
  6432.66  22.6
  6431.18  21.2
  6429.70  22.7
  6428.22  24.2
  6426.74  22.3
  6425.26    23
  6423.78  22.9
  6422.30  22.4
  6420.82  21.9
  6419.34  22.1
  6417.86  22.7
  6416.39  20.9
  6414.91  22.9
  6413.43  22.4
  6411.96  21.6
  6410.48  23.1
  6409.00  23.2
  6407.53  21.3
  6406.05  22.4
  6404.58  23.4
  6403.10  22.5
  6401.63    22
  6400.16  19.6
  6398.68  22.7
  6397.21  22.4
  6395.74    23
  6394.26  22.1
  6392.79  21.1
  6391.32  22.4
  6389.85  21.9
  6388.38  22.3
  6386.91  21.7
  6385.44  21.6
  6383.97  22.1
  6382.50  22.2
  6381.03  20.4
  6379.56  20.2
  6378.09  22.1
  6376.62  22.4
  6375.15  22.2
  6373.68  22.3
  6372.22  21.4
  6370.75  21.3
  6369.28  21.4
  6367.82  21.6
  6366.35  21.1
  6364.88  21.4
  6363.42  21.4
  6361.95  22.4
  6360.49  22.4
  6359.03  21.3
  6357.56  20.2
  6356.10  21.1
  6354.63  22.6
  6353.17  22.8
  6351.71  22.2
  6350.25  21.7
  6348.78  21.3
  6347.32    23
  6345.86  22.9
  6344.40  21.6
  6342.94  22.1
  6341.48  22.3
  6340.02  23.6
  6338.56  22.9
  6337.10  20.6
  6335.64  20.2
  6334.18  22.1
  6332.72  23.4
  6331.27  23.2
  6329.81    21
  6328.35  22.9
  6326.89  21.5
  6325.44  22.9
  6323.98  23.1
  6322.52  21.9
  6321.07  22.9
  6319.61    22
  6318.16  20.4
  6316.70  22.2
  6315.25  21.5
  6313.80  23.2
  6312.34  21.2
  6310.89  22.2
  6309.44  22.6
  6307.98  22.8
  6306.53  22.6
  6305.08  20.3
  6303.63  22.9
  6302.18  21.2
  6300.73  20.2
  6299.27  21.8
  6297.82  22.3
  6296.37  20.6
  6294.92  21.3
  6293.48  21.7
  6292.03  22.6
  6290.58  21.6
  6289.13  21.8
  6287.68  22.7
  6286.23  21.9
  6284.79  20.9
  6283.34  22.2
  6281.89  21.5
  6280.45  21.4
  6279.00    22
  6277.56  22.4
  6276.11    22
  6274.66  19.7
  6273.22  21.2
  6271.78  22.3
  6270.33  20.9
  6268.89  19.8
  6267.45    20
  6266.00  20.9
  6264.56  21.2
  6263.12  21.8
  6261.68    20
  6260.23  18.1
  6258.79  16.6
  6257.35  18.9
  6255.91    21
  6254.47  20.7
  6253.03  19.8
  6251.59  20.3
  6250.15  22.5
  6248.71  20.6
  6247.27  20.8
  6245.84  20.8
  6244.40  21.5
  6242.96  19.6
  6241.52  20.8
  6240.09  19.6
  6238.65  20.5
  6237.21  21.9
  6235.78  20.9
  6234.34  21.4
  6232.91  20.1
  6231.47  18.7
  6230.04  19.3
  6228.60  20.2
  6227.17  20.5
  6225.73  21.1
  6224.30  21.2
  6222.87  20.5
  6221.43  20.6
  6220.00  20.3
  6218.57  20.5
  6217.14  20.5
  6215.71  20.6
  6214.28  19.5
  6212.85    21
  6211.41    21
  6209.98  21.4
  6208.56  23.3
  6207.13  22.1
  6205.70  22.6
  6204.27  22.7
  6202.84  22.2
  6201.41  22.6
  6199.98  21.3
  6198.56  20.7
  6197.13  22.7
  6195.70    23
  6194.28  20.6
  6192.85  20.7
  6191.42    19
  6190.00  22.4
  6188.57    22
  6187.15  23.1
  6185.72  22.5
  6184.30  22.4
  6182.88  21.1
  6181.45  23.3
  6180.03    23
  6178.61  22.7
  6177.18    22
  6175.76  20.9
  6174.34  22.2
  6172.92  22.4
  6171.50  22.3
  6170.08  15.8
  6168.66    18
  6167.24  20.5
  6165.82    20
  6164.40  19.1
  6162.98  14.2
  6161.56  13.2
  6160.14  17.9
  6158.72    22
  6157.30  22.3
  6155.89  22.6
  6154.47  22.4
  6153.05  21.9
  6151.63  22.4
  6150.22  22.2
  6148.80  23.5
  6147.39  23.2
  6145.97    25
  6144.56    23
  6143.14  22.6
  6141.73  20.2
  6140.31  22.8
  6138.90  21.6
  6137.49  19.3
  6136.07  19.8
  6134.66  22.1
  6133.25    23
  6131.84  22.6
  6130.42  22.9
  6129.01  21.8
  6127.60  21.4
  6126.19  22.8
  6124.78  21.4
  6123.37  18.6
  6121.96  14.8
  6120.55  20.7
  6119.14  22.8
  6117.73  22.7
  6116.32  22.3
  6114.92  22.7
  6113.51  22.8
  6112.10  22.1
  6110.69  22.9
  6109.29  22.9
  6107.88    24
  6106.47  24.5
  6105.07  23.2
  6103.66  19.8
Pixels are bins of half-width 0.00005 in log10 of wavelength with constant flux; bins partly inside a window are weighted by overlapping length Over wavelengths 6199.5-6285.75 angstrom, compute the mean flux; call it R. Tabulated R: 20.8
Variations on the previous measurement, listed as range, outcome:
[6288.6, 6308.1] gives 21.7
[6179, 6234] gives 21.3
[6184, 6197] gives 21.8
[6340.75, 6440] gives 22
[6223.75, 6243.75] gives 20.4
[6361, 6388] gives 21.6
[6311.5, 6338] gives 22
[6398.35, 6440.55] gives 22.2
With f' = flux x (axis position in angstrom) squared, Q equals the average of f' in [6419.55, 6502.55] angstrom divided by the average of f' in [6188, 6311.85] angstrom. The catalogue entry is 1.13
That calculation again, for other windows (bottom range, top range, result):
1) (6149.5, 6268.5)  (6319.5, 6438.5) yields 1.12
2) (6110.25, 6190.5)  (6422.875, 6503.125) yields 1.15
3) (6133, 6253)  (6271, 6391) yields 1.08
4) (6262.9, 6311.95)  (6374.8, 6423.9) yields 1.06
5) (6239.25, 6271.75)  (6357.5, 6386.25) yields 1.10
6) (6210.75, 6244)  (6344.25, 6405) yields 1.12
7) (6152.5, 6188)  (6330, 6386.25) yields 1.12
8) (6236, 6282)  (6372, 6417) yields 1.11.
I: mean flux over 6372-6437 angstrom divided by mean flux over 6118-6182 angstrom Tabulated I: 1.05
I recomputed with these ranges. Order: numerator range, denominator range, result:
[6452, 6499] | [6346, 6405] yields 1.02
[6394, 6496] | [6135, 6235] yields 1.06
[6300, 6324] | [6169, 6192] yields 1.01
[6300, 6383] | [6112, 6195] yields 1.03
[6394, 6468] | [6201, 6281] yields 1.07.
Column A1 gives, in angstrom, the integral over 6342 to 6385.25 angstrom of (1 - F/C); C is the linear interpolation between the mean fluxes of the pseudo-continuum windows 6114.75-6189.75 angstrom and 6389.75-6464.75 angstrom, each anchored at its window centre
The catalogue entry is 0.3 angstrom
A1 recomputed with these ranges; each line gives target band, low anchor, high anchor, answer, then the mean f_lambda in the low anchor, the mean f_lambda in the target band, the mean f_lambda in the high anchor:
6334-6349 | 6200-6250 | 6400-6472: -0.3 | 20.9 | 22.1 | 22.1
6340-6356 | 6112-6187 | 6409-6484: -0.2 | 21.3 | 22.3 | 22.4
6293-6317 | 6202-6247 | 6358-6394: -0.6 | 20.9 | 21.8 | 21.7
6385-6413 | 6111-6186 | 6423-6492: 0.2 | 21.3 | 22.1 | 22.5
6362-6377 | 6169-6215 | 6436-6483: 0.3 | 21.7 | 21.7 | 22.4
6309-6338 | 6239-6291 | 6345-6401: -1.0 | 20.8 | 22.1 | 21.8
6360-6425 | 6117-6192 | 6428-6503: 0.1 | 21.2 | 22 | 22.3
